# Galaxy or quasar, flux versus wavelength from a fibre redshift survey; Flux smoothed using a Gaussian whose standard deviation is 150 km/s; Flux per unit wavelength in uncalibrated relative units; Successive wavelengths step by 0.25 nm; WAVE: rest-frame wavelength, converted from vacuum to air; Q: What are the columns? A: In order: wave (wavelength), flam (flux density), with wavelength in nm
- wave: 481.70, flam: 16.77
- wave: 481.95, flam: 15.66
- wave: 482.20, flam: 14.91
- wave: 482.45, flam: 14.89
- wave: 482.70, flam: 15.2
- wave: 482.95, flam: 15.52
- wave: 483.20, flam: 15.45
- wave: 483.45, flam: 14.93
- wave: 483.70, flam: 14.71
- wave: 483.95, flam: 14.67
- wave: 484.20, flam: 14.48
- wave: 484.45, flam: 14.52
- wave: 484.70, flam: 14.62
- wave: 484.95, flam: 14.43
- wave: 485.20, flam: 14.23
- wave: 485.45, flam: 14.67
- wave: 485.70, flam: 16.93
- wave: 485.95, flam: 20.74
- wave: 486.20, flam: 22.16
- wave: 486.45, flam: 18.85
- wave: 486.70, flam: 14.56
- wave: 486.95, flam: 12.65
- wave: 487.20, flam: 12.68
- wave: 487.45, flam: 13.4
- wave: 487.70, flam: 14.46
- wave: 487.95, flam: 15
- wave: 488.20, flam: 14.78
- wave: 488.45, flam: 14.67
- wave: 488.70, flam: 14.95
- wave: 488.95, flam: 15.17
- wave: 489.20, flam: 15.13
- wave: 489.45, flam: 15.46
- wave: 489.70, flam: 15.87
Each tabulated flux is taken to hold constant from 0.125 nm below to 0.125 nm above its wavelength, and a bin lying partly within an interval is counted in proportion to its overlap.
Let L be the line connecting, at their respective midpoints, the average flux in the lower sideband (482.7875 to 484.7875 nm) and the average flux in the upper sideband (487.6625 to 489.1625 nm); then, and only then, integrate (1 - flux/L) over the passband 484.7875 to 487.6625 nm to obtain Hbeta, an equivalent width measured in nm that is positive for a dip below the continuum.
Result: -0.19 nm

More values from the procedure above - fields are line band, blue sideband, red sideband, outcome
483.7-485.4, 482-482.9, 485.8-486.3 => 0.37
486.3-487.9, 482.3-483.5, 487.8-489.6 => 0.05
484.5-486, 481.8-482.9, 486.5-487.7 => -0.14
